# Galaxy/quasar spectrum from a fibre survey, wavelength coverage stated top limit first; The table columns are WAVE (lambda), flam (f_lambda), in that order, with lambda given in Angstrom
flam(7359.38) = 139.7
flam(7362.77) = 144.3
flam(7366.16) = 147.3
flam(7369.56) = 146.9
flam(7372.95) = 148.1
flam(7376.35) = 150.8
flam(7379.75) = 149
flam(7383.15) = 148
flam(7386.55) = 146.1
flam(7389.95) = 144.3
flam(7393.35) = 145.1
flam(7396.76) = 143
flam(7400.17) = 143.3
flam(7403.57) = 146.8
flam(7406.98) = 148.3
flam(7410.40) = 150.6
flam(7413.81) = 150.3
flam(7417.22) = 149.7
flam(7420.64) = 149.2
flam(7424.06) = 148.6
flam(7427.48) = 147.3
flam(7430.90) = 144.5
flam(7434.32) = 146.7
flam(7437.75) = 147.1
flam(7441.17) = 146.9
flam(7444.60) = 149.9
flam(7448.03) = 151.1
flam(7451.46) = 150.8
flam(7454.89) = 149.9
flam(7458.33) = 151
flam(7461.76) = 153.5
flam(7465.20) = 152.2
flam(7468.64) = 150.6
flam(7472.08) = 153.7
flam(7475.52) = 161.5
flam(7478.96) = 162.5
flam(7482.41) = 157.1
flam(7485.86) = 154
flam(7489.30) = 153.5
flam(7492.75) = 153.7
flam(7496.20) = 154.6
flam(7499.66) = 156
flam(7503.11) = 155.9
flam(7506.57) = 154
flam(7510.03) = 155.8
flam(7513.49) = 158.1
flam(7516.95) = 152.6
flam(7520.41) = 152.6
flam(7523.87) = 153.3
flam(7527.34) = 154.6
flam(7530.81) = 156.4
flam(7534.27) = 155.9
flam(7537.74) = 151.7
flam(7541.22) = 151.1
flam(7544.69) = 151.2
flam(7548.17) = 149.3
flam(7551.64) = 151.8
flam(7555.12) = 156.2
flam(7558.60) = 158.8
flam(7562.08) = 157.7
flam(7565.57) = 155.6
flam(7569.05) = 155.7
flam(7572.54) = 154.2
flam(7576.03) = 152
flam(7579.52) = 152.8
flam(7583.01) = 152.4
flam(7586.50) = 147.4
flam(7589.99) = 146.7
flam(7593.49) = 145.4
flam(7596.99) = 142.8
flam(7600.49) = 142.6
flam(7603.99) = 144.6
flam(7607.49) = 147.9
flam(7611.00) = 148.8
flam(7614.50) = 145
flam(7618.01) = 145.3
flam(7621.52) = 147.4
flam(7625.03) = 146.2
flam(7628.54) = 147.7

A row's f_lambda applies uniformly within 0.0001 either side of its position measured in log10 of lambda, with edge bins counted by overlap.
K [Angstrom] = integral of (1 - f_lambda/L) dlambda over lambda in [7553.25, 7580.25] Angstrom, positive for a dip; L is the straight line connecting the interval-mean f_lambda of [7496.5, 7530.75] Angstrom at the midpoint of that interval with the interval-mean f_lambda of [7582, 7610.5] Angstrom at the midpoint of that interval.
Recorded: -1.1 Angstrom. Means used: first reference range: 155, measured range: 155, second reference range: 146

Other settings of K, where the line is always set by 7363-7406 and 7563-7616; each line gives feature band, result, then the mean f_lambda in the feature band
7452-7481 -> -1.3 Angstrom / 154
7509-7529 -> -0.8 Angstrom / 154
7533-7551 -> -0.4 Angstrom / 152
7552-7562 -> -0.5 Angstrom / 157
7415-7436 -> -0.1 Angstrom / 148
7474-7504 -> -1.8 Angstrom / 157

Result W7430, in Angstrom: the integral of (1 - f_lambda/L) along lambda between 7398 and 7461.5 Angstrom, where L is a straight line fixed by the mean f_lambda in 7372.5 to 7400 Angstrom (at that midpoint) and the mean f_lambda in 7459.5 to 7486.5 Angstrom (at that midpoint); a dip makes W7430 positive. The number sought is 1.1 Angstrom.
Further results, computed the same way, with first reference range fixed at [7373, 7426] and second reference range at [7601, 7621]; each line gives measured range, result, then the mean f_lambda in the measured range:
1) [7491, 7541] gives -2.6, 155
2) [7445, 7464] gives -0.5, 151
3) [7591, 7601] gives 0.2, 144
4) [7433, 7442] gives 0.0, 147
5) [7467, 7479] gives -0.8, 156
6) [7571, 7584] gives -0.6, 153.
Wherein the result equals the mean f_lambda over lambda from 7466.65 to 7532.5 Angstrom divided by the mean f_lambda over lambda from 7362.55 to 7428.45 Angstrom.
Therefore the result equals 1.1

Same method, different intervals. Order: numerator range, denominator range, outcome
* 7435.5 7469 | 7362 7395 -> 1.02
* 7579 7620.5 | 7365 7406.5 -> 1.00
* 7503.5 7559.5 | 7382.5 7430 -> 1.05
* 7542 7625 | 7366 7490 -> 1.00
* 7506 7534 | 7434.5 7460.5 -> 1.04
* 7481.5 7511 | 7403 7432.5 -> 1.04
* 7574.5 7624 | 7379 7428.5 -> 1.00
